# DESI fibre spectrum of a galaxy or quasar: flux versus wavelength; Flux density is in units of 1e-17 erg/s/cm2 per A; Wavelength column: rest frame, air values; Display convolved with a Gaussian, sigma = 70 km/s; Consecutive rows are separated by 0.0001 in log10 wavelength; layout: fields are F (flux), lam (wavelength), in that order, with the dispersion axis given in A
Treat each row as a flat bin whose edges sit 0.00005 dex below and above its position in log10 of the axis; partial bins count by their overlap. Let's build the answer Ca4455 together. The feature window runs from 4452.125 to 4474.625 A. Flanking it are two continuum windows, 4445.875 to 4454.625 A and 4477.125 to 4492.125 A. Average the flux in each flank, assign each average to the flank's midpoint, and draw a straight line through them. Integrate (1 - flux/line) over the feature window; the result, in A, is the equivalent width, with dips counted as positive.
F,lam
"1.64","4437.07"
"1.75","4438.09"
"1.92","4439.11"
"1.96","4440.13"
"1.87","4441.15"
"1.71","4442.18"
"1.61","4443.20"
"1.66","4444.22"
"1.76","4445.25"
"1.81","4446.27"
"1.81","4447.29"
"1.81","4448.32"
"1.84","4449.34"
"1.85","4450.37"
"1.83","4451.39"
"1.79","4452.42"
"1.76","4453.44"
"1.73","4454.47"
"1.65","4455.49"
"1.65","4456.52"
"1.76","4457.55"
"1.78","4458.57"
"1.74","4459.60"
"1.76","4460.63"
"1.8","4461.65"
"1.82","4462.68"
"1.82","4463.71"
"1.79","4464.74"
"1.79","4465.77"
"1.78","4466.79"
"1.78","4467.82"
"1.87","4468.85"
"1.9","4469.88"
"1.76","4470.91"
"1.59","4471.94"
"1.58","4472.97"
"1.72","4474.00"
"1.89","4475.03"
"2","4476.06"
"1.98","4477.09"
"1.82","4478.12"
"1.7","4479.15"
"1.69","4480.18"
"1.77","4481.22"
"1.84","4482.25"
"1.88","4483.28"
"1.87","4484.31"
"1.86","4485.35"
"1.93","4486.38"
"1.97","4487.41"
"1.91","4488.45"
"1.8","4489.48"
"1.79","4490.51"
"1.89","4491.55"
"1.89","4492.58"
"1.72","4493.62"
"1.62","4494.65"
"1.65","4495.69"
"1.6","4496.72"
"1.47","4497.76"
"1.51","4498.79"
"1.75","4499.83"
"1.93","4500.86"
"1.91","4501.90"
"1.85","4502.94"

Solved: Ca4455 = 0.8 A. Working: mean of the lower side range 1.81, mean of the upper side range 1.84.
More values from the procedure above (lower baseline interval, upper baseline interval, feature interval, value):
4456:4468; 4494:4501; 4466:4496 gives -2.0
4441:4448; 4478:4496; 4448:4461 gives -0.1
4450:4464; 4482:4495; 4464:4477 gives 0.0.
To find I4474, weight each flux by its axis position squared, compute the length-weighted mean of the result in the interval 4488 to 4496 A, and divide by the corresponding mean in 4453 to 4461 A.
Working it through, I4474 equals 1.05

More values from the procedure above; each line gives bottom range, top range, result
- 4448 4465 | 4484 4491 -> 1.07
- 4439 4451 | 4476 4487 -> 1.04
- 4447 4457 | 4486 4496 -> 1.04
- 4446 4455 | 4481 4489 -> 1.06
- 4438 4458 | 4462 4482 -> 1.02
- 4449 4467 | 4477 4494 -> 1.05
